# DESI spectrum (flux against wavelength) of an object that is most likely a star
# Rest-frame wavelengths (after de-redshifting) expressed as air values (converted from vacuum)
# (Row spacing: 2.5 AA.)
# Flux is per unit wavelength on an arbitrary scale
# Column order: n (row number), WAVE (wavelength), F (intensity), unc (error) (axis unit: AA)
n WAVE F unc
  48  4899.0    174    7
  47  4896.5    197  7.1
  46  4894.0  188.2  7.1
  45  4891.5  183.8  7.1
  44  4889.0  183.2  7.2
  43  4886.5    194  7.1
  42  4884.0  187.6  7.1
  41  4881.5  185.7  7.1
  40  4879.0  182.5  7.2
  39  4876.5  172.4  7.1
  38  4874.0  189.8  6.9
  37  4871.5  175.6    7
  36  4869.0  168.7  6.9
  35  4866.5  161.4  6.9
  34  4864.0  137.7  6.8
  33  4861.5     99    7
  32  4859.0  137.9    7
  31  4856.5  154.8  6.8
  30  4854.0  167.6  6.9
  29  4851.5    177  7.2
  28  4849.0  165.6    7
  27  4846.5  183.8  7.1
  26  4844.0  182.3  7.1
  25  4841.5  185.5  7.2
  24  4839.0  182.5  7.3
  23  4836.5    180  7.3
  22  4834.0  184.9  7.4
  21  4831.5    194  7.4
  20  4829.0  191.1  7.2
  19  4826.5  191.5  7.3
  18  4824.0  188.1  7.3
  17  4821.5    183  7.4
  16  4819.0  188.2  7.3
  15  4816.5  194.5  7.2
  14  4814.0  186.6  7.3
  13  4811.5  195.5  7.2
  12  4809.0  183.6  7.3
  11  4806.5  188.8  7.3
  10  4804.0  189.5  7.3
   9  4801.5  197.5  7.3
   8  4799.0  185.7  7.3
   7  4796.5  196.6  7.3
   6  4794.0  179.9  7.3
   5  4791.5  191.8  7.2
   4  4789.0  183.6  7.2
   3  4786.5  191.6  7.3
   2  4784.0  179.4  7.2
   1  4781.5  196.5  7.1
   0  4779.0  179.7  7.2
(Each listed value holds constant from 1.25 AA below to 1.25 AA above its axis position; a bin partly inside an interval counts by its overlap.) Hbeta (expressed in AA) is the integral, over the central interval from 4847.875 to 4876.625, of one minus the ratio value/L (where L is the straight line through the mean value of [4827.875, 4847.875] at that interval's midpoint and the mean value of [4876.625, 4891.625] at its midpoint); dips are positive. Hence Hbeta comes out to 4.2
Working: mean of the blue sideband 185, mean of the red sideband 185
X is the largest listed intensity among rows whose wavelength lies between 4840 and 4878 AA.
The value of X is 189.8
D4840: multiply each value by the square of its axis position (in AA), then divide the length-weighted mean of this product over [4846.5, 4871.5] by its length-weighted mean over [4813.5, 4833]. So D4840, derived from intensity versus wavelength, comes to 0.83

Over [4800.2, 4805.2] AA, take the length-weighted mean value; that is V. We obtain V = 193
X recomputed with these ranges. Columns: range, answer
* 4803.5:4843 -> 195.5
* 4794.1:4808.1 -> 197.5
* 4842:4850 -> 183.8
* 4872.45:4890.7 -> 194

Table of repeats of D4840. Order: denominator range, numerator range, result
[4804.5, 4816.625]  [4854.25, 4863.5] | 0.73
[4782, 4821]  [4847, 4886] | 0.90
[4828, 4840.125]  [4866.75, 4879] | 0.96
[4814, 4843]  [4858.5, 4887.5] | 0.91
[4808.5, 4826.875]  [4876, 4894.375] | 1.01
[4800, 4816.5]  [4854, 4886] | 0.88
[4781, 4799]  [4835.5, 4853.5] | 0.97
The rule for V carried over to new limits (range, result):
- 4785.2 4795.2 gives 187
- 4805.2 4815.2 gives 189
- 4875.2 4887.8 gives 184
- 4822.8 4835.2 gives 190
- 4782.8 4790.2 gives 185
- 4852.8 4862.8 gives 140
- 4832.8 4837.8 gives 182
